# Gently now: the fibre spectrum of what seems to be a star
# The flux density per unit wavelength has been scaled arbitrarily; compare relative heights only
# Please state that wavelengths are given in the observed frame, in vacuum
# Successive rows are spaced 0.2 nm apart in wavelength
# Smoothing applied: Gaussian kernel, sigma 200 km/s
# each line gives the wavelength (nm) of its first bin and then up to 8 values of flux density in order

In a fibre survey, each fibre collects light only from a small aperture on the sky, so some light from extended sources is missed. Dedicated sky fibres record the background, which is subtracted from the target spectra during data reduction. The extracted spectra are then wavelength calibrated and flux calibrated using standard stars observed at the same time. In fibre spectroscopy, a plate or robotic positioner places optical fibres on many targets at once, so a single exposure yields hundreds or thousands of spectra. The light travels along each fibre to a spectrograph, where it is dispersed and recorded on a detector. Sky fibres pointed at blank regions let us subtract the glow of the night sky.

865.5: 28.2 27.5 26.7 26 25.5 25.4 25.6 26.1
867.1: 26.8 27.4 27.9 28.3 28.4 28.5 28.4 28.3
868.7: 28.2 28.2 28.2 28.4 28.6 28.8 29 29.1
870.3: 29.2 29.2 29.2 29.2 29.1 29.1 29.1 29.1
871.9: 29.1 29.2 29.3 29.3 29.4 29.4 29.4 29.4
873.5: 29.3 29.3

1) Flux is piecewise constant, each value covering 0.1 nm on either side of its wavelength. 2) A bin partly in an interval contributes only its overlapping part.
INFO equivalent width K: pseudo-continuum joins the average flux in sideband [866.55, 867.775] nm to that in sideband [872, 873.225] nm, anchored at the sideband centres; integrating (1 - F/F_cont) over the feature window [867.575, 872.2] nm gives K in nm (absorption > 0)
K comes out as -0.107 nm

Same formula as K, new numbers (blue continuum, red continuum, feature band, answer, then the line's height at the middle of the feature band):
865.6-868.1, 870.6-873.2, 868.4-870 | -0.03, 28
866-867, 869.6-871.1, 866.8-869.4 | -0.08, 27.1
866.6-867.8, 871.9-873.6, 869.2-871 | -0.05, 28.2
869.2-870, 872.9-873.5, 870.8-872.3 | 0.00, 29.1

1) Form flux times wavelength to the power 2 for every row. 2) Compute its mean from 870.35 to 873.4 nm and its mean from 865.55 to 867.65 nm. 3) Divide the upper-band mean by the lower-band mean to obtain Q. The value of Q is 1.11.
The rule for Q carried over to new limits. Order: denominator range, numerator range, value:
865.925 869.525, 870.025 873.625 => 1.08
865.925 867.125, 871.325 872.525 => 1.14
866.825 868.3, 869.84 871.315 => 1.06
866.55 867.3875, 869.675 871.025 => 1.11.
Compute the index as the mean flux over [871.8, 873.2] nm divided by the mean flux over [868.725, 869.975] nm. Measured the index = 1.0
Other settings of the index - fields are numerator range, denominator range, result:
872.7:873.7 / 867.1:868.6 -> 1.05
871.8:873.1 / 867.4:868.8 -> 1.04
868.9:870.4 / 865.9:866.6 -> 1.11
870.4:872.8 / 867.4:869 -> 1.03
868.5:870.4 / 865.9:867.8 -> 1.08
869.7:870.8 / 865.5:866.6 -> 1.10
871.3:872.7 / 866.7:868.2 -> 1.06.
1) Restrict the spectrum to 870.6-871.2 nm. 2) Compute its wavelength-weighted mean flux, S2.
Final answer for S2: 29.2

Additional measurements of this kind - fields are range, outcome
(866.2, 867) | 25.6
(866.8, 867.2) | 26.5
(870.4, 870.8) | 29.2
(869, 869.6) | 28.4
